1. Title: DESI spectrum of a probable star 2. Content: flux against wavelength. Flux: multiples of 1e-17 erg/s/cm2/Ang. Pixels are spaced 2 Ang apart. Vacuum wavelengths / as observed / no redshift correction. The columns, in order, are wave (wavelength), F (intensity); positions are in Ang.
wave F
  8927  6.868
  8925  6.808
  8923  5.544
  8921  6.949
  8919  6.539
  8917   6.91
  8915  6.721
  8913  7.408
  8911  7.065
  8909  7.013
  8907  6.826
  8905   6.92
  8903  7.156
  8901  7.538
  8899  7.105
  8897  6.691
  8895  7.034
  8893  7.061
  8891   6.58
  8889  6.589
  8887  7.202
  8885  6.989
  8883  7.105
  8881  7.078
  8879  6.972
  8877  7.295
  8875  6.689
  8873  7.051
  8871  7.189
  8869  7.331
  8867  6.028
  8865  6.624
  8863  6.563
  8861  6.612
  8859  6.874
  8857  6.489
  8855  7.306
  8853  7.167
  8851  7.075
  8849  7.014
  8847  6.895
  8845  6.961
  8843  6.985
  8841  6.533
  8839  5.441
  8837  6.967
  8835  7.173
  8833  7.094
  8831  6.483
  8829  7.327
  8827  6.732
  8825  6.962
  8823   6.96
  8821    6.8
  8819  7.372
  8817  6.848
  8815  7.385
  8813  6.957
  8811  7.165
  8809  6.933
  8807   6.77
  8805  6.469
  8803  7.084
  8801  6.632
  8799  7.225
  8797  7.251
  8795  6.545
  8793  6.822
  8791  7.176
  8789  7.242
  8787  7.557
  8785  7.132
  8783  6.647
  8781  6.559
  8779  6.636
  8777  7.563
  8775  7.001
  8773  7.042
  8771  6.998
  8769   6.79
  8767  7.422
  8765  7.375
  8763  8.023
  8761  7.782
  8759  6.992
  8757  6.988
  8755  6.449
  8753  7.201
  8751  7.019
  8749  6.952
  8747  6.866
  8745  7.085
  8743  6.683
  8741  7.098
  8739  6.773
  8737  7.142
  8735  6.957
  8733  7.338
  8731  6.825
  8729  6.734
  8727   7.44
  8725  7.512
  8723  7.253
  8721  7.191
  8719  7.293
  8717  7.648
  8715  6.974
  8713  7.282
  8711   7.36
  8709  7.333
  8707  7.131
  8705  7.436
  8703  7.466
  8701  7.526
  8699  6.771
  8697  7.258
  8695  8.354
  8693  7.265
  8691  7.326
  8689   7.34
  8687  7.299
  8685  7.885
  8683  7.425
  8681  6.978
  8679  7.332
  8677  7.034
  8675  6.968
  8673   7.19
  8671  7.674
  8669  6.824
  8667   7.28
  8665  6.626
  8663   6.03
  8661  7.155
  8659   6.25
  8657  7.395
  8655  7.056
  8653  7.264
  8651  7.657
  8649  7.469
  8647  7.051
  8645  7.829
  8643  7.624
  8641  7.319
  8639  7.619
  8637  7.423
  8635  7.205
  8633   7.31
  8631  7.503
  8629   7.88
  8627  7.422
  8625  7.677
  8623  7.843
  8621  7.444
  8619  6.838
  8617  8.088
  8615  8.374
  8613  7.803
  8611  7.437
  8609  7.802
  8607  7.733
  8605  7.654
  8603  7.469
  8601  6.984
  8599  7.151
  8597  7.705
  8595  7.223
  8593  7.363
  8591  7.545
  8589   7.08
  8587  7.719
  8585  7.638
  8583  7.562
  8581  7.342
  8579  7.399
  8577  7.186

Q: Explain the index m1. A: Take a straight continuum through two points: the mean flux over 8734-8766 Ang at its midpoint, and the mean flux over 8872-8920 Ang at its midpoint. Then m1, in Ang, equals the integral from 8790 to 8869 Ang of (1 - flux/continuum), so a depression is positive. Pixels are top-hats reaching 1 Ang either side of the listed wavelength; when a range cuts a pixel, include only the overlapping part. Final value 1.8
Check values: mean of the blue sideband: 7.09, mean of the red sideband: 6.98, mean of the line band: 6.87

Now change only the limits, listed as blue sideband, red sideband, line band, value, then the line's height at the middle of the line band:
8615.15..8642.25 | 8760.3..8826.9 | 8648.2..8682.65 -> 1.64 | 7.43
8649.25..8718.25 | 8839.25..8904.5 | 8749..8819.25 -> 0.08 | 7.06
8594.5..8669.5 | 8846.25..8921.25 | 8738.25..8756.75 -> 0.70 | 7.18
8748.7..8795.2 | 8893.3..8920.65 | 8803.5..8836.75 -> 0.43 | 7.06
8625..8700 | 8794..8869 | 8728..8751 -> 0.45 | 7.09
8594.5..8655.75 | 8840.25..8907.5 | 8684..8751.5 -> 0.62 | 7.3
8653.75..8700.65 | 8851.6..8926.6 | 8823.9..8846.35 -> 0.56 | 6.96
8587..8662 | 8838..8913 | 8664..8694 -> 0.42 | 7.33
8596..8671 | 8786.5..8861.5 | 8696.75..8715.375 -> -0.13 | 7.21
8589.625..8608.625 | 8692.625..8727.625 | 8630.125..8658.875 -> 0.11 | 7.4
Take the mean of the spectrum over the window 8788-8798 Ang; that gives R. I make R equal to 7.01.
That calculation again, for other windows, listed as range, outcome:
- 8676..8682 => 7.11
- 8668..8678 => 7.14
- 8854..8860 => 6.89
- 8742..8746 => 6.88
